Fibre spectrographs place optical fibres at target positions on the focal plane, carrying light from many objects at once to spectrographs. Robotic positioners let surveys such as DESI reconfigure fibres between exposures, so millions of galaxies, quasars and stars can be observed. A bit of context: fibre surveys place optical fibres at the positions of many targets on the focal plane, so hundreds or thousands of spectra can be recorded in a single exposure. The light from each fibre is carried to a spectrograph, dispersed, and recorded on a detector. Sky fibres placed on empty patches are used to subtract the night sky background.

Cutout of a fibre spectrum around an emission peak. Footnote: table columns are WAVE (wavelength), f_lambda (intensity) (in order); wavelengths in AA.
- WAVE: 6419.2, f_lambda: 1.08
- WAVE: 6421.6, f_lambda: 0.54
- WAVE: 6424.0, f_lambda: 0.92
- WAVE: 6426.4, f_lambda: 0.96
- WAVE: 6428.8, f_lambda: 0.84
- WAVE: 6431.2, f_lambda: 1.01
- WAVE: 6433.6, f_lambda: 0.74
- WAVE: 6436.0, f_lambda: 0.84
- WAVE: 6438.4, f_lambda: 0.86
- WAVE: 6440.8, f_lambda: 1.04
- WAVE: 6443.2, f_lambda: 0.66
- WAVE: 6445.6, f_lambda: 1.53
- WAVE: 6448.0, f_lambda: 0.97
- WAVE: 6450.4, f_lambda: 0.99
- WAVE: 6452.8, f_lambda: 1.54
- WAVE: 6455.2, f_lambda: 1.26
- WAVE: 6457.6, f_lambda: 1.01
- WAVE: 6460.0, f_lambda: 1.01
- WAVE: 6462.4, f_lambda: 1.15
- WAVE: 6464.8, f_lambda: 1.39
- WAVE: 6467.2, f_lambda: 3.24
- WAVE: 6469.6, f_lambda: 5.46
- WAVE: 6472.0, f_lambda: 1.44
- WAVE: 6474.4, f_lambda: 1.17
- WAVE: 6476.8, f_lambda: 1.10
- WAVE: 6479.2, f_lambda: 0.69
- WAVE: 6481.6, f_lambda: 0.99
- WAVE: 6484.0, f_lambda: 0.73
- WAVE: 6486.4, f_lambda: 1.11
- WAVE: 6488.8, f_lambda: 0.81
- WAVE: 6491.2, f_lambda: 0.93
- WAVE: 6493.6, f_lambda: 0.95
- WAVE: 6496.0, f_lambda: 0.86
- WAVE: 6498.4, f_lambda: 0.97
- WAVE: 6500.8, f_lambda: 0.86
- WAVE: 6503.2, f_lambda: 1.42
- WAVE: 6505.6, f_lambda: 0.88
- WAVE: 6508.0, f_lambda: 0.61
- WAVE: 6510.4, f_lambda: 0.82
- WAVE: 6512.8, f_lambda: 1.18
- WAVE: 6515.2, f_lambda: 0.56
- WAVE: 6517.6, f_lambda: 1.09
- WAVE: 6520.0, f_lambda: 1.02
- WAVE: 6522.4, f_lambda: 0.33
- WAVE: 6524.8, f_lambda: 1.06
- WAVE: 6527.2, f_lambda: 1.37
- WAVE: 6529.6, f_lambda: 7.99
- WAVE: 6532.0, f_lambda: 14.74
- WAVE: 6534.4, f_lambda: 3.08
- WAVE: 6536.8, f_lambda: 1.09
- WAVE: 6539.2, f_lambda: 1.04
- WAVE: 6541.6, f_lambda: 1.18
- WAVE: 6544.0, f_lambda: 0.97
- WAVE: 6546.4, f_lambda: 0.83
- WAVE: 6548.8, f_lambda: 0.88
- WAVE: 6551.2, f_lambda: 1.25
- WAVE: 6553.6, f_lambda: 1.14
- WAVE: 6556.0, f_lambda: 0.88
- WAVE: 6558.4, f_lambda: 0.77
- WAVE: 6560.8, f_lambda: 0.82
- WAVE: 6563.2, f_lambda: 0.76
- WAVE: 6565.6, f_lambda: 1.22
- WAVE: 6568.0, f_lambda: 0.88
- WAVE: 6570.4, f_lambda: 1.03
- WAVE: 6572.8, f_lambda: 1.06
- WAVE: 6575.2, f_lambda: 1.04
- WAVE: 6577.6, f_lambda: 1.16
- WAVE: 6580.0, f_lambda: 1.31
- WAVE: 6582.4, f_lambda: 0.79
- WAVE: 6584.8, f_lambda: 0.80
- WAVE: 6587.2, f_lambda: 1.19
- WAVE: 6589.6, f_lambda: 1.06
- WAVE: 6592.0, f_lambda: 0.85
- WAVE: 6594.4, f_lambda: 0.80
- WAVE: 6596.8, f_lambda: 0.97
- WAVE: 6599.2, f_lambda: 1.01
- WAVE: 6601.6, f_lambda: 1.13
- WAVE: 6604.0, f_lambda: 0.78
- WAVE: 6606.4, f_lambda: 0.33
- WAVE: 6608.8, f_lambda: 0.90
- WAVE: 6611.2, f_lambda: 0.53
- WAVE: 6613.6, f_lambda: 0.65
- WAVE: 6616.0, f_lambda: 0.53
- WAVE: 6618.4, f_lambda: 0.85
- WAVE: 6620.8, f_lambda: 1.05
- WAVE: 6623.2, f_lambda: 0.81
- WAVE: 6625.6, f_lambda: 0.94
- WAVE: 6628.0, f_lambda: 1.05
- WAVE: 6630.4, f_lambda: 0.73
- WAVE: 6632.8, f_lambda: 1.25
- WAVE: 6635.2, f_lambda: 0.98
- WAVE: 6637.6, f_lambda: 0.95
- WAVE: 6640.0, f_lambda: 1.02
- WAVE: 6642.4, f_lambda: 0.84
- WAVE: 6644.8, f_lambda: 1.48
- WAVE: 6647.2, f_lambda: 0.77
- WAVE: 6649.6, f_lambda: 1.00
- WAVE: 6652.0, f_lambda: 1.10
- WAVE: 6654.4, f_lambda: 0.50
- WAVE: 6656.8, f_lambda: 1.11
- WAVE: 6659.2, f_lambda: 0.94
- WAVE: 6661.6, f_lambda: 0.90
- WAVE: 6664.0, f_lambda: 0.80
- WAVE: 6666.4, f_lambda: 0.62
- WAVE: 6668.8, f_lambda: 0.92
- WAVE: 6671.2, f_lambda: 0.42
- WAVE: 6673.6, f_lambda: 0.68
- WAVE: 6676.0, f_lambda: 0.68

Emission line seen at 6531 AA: [O III]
